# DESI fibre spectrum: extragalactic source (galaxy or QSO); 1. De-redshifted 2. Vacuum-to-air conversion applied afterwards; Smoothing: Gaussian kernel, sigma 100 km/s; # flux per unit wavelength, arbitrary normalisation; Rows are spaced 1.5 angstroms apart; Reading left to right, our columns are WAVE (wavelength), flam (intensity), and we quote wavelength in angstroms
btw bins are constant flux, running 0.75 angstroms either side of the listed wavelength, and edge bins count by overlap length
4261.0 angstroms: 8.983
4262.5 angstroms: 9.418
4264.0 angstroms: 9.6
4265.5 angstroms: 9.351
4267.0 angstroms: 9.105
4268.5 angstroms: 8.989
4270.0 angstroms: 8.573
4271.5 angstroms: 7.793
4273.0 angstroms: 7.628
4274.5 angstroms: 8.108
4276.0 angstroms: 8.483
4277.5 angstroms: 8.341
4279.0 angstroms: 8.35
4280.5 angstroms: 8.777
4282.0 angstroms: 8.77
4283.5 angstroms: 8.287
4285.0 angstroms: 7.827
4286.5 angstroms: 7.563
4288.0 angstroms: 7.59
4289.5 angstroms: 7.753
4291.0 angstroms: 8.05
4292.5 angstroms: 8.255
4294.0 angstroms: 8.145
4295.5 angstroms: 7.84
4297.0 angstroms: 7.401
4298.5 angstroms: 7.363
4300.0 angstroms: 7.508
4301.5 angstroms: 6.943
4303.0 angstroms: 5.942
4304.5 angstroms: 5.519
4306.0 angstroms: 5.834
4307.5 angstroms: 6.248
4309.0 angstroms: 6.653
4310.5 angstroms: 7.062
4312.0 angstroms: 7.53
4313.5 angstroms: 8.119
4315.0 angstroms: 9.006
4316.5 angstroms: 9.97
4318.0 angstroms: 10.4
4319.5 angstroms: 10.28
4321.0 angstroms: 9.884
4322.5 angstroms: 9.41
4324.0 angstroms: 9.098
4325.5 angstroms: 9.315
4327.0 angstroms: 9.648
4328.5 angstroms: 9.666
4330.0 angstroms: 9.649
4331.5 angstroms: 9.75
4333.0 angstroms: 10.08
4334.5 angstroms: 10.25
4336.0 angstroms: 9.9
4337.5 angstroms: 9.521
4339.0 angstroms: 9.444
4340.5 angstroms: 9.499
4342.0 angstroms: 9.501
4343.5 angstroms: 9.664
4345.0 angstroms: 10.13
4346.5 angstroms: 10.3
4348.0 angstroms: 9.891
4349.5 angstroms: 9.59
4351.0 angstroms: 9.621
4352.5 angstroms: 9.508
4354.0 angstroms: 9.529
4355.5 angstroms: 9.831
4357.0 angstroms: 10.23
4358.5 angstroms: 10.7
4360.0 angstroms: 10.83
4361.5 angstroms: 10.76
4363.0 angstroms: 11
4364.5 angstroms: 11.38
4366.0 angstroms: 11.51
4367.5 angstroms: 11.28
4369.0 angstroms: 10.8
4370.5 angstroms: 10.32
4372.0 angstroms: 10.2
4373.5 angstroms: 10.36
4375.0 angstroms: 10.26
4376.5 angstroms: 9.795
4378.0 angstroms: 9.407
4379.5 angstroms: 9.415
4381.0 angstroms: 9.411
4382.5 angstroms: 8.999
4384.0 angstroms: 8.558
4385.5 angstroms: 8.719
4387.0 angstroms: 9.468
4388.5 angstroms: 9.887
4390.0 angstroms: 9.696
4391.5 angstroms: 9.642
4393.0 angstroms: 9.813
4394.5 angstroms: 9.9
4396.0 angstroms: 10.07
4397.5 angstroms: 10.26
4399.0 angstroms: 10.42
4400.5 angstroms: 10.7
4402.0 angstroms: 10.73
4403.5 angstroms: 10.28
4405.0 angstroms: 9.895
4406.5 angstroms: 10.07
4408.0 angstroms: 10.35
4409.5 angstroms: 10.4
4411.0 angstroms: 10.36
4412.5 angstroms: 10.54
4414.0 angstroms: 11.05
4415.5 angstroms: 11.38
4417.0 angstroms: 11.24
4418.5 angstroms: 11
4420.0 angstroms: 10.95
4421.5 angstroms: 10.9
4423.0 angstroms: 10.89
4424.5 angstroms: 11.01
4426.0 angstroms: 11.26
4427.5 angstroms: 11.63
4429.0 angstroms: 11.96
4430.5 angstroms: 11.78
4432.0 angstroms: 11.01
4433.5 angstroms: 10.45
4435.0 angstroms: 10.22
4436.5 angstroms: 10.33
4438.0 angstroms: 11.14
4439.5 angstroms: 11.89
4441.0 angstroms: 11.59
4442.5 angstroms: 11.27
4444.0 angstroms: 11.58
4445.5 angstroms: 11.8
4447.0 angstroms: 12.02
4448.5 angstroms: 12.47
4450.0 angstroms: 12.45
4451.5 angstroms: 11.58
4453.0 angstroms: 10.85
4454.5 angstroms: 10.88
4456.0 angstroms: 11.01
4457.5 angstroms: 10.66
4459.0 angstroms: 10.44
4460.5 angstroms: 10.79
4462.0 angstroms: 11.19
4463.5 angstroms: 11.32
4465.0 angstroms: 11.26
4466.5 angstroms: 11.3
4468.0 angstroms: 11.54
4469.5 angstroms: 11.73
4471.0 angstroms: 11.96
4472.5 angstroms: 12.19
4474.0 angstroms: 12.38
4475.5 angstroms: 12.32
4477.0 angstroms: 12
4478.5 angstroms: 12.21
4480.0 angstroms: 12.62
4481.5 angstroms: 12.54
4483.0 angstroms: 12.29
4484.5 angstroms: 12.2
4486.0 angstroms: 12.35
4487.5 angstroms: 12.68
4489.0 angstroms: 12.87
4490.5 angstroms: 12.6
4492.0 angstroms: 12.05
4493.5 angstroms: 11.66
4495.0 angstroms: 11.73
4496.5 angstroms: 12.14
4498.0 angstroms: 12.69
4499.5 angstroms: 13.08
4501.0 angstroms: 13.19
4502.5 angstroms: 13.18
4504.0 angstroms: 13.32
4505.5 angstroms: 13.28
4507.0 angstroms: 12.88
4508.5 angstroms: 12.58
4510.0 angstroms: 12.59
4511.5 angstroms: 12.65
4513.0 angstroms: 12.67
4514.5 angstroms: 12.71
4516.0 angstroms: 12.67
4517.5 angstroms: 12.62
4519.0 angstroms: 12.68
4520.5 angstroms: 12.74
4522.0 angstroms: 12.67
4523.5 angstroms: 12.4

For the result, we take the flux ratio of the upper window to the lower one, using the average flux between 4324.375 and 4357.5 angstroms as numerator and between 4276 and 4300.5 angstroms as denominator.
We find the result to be 1.22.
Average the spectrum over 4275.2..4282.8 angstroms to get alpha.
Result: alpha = 8.54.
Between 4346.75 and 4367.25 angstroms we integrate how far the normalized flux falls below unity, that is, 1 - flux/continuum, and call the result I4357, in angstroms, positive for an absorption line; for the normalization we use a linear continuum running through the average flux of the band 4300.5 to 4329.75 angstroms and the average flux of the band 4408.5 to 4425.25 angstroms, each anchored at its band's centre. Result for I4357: -2.2 angstroms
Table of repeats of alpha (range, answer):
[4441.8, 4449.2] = 11.8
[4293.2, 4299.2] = 7.69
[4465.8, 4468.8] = 11.4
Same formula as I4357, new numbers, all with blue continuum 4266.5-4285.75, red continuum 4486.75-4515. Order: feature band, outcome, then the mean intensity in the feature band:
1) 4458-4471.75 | 0.81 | 11.3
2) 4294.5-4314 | 4.35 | 6.92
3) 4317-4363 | -1.39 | 9.88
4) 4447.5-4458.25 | 0.29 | 11.4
